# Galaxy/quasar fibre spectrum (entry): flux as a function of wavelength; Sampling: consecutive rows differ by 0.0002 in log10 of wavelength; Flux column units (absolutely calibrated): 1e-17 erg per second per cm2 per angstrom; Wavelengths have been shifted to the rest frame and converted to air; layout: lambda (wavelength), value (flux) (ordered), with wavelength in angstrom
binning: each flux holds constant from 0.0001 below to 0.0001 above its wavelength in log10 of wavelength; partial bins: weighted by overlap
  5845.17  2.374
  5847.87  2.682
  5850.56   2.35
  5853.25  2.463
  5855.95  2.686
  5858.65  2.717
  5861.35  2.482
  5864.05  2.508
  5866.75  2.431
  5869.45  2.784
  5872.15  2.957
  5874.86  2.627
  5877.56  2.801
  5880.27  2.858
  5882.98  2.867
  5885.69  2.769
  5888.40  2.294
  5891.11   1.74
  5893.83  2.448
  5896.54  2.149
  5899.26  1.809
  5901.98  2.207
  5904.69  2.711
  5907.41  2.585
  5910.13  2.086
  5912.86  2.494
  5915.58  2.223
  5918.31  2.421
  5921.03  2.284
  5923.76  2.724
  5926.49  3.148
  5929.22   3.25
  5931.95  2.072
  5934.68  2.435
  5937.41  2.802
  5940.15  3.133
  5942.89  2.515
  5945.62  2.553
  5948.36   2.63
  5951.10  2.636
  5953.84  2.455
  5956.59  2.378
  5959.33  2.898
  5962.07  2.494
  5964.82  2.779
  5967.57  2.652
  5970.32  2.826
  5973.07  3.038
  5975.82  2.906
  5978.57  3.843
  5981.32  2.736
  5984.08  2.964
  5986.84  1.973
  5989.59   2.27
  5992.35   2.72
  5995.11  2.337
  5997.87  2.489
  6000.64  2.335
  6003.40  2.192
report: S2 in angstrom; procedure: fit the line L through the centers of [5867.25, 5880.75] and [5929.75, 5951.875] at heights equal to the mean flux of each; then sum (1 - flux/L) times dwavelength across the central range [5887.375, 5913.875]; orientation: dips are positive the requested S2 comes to 4.6 angstrom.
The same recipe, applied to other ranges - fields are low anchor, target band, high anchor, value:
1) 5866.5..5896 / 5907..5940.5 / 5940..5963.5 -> 0.36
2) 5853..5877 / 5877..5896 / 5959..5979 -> 1.27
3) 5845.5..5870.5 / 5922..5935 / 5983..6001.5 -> -1.27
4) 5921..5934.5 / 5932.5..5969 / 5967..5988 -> 2.11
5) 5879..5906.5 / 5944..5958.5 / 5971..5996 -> 0.48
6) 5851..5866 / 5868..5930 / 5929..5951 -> 1.70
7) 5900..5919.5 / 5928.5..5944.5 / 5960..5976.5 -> -0.74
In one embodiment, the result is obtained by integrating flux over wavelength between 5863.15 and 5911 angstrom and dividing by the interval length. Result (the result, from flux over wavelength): 2.48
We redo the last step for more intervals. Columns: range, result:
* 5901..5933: 2.53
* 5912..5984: 2.71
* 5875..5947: 2.52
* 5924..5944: 2.77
